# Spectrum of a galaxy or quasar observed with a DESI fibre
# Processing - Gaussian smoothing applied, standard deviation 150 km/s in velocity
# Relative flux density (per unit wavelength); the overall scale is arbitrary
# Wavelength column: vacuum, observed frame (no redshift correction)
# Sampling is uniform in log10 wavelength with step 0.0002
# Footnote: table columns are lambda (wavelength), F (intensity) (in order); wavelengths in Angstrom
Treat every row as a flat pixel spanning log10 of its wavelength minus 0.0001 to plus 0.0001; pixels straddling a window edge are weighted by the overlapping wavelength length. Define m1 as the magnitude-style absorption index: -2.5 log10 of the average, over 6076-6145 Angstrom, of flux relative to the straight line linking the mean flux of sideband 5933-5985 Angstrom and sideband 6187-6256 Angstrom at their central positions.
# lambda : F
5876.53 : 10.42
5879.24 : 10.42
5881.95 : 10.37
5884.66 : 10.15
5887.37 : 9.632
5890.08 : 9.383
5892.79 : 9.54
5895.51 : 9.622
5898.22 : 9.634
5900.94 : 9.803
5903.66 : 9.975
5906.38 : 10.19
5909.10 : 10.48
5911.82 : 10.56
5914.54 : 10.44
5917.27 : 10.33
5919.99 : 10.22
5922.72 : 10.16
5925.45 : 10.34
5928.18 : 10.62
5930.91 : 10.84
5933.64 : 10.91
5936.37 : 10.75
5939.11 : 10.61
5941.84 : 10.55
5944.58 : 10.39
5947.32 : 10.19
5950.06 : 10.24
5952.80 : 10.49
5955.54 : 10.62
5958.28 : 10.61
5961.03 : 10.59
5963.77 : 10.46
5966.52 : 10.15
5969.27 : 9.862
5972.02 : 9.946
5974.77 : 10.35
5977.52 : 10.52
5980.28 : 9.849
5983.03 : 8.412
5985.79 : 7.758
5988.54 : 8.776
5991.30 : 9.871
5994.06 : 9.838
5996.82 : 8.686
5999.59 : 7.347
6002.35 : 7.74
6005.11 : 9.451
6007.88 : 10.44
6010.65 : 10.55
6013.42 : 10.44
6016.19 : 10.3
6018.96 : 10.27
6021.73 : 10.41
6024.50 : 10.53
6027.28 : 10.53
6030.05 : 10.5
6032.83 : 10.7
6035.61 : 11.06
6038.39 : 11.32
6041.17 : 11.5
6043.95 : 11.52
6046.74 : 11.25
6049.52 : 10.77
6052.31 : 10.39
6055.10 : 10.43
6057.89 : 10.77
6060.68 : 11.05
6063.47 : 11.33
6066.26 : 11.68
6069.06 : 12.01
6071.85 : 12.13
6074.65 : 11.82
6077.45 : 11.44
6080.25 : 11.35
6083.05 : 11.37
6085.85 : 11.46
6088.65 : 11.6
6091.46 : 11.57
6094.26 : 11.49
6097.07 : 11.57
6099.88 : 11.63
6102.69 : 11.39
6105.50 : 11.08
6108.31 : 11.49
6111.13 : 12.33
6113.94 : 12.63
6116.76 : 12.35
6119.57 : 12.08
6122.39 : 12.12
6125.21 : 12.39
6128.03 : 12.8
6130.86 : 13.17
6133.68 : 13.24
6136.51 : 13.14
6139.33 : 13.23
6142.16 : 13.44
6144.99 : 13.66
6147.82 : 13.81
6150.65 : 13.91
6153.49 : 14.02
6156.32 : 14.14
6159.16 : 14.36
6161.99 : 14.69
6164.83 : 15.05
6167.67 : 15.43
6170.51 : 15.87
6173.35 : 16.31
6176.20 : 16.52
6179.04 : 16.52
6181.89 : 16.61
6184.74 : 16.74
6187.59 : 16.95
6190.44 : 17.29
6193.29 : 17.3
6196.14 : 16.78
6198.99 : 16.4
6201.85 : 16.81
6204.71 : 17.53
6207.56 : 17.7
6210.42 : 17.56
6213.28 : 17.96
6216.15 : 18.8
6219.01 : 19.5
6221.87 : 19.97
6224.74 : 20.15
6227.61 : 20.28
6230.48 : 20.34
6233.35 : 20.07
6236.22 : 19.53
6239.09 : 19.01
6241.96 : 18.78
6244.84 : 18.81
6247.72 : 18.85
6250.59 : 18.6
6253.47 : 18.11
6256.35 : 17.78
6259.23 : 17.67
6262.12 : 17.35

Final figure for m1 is 0.23 mag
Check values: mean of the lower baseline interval 10.3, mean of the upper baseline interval 18.5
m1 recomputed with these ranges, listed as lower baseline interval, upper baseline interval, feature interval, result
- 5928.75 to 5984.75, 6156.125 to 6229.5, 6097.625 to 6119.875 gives 0.233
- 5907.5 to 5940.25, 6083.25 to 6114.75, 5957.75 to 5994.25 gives 0.114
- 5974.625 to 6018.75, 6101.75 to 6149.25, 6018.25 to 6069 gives -0.037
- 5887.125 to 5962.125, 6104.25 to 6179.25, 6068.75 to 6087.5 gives 0.092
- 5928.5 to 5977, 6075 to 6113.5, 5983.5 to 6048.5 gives 0.097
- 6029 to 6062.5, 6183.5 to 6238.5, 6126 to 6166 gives 0.126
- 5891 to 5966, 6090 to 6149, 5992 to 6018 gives 0.182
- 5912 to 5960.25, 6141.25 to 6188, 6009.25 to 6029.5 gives 0.169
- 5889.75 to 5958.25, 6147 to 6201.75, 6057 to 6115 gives 0.193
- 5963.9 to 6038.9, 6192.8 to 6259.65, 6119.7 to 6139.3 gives 0.158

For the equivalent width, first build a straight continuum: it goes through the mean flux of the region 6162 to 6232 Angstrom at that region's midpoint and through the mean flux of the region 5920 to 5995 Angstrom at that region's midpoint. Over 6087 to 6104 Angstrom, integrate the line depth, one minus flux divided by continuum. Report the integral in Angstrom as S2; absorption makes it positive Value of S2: 3.3 Angstrom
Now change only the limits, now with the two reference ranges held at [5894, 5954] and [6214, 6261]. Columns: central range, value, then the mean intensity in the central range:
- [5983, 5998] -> 4.0 Angstrom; 8.94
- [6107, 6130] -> 5.1 Angstrom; 12.3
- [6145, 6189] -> 4.6 Angstrom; 15.3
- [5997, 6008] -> 3.5 Angstrom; 8.54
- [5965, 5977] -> 1.6 Angstrom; 10.1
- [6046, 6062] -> 3.7 Angstrom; 10.8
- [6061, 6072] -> 2.0 Angstrom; 11.7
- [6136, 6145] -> 1.7 Angstrom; 13.4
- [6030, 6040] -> 1.8 Angstrom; 11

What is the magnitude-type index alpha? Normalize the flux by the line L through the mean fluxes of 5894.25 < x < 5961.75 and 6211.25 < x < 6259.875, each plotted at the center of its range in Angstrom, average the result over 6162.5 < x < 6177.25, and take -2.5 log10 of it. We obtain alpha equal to 0.10 mag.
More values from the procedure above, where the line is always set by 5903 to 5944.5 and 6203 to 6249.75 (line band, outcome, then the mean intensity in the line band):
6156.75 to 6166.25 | 0.175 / 14.6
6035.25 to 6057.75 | 0.256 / 11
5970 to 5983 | 0.198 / 9.97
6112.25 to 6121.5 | 0.277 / 12.3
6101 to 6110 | 0.346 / 11.4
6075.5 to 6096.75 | 0.295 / 11.5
